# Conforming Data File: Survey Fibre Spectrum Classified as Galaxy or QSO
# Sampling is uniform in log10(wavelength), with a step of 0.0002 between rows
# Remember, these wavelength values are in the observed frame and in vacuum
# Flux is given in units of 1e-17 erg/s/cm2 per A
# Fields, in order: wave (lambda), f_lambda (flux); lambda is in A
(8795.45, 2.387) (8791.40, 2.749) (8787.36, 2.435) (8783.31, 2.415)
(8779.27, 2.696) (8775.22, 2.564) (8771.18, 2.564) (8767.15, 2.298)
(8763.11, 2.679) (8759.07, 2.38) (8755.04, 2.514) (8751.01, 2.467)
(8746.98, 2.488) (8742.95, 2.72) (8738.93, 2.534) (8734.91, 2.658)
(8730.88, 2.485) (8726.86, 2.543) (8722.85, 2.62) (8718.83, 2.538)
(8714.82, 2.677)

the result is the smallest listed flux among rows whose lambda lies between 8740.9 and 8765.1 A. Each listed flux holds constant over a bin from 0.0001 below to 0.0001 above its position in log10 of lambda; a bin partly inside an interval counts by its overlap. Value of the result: 2.38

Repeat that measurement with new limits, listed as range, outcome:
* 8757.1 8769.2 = 2.298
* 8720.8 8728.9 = 2.543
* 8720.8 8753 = 2.467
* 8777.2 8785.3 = 2.415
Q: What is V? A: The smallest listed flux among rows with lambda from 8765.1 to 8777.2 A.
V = 2.298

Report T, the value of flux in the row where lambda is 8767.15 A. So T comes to 2.298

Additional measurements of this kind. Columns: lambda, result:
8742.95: 2.72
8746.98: 2.488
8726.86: 2.543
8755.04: 2.514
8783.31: 2.415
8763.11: 2.679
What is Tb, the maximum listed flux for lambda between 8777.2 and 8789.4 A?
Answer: 2.696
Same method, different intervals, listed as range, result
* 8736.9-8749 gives 2.72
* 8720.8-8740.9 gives 2.658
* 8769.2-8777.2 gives 2.564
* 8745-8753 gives 2.488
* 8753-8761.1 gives 2.514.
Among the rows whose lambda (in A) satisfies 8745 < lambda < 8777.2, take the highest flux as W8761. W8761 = 2.679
